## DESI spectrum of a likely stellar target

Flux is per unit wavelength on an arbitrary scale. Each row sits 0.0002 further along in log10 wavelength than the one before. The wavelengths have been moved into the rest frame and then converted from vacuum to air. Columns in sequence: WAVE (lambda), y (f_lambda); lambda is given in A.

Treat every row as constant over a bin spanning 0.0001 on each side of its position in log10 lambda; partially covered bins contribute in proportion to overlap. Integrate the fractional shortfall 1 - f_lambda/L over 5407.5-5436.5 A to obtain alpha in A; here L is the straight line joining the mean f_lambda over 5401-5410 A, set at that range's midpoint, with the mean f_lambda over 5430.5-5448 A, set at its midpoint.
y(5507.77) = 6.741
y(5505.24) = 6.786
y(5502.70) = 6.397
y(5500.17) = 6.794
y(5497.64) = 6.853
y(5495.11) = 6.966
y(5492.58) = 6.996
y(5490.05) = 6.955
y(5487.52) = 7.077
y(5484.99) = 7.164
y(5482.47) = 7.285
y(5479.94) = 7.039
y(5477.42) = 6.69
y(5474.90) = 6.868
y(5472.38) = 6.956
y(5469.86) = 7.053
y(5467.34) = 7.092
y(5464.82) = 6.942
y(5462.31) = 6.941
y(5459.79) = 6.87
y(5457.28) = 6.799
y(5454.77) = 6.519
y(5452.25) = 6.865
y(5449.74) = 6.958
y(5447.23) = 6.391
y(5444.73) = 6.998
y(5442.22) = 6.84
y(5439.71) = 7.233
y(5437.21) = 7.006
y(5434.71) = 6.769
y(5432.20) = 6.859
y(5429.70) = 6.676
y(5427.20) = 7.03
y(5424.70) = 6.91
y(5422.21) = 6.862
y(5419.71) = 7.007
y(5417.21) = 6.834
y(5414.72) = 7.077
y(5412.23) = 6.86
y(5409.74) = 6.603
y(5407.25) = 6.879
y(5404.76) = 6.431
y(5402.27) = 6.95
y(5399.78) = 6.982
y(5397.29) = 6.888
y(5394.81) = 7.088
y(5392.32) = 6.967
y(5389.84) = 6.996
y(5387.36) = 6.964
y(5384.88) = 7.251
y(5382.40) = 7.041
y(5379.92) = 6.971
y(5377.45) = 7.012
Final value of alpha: -0.3 A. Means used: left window 6.73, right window 6.88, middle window 6.87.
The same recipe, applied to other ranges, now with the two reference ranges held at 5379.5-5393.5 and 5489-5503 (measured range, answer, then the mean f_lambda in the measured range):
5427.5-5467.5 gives 0.5 A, 6.86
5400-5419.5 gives 0.5 A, 6.83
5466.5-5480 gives -0.1 A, 6.94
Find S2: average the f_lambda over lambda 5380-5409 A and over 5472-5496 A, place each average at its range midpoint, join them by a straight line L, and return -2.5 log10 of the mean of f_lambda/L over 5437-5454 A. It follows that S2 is 0.02 mag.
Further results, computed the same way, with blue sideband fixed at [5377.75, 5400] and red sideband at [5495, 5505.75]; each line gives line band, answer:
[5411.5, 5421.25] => 0.00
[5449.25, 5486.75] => -0.02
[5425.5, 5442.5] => 0.00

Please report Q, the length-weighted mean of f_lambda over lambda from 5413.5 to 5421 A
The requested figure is 6.97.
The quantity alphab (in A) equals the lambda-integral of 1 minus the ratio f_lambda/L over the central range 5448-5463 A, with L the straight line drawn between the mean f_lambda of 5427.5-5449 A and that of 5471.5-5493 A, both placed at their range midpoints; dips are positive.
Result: 0.2 A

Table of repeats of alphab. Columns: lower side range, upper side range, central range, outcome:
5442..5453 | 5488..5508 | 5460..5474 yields -0.3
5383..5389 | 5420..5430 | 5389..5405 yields 0.3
